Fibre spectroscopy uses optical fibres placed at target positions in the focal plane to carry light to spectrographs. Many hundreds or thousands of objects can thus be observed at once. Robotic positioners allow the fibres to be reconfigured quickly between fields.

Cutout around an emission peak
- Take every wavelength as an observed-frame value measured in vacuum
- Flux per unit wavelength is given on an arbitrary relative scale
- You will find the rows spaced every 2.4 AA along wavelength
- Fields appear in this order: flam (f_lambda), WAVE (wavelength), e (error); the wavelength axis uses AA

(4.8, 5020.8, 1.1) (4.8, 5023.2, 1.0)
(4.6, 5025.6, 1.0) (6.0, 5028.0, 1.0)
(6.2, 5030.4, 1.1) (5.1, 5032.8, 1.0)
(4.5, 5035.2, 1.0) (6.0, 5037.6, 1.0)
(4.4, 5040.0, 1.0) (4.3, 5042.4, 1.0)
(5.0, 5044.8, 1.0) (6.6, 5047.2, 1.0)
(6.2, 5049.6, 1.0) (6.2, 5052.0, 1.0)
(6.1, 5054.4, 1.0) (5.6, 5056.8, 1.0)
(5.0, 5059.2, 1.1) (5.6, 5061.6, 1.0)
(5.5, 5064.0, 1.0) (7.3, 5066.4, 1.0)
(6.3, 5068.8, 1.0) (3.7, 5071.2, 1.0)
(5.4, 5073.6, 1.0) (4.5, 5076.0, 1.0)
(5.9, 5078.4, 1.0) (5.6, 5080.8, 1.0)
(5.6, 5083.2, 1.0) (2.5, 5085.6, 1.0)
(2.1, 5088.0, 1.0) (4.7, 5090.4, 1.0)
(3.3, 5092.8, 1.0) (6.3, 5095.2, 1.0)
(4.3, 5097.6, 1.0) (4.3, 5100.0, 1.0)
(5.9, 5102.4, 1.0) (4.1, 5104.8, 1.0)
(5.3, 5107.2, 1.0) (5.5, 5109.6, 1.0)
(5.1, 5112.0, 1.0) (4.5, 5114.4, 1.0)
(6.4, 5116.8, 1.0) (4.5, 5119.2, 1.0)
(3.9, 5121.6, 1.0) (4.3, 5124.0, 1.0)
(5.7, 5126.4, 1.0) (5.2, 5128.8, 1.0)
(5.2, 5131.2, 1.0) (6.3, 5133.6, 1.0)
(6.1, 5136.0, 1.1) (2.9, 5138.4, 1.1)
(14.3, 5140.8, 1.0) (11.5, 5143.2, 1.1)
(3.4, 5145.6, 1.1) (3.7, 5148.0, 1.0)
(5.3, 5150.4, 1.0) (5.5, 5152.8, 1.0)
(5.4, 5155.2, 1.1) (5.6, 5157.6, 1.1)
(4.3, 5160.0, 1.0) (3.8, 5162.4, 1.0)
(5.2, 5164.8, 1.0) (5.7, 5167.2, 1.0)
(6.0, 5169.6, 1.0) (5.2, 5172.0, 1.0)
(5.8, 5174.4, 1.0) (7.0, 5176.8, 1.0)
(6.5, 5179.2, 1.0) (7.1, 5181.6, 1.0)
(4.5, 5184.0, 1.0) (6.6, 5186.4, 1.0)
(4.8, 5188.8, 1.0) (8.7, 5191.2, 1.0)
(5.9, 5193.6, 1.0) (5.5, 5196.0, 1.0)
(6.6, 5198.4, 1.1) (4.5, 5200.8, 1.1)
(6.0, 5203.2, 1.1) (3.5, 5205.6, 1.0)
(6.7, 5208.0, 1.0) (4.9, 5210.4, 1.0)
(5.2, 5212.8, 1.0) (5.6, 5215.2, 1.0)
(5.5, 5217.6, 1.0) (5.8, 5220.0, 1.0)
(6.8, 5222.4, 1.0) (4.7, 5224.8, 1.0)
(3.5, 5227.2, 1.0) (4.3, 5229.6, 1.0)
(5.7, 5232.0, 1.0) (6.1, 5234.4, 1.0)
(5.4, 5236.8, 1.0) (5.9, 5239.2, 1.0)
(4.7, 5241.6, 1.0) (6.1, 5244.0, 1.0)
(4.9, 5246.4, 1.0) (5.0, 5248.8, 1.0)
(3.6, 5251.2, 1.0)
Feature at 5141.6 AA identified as H-gamma 4340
